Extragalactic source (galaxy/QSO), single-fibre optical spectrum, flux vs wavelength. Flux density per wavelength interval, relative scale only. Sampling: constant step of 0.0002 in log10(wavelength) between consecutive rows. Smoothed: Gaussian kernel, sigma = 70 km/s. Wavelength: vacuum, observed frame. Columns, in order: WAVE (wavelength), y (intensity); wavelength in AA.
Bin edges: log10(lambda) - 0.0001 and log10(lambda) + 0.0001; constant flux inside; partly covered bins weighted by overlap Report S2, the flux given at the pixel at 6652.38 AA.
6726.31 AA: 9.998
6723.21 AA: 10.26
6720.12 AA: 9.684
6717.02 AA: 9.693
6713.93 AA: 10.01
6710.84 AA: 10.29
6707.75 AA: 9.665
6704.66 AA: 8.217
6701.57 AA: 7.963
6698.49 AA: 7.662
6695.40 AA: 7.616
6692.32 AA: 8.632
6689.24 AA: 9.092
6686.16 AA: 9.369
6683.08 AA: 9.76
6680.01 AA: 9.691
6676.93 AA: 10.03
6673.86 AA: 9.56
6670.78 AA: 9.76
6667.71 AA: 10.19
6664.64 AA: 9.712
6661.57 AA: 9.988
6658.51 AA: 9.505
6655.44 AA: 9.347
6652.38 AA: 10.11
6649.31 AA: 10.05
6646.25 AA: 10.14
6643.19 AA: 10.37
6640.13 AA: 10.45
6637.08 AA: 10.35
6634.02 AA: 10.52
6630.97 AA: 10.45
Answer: 10.11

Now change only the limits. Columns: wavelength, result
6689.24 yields 9.092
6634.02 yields 10.52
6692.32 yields 8.632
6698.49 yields 7.662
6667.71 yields 10.19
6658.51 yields 9.505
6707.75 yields 9.665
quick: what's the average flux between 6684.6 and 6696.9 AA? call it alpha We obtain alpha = 8.68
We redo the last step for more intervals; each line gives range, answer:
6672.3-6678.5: 9.78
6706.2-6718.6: 9.91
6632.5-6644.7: 10.4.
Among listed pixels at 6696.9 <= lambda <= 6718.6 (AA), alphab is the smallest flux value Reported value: 7.662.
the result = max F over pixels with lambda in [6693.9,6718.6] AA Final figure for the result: 10.29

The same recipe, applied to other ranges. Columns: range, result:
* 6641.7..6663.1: 10.37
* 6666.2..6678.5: 10.19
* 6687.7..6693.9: 9.092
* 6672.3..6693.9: 10.03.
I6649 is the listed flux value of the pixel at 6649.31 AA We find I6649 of 10.05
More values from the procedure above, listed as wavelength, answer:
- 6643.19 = 10.37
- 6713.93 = 10.01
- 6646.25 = 10.14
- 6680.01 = 9.691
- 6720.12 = 9.684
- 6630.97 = 10.45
